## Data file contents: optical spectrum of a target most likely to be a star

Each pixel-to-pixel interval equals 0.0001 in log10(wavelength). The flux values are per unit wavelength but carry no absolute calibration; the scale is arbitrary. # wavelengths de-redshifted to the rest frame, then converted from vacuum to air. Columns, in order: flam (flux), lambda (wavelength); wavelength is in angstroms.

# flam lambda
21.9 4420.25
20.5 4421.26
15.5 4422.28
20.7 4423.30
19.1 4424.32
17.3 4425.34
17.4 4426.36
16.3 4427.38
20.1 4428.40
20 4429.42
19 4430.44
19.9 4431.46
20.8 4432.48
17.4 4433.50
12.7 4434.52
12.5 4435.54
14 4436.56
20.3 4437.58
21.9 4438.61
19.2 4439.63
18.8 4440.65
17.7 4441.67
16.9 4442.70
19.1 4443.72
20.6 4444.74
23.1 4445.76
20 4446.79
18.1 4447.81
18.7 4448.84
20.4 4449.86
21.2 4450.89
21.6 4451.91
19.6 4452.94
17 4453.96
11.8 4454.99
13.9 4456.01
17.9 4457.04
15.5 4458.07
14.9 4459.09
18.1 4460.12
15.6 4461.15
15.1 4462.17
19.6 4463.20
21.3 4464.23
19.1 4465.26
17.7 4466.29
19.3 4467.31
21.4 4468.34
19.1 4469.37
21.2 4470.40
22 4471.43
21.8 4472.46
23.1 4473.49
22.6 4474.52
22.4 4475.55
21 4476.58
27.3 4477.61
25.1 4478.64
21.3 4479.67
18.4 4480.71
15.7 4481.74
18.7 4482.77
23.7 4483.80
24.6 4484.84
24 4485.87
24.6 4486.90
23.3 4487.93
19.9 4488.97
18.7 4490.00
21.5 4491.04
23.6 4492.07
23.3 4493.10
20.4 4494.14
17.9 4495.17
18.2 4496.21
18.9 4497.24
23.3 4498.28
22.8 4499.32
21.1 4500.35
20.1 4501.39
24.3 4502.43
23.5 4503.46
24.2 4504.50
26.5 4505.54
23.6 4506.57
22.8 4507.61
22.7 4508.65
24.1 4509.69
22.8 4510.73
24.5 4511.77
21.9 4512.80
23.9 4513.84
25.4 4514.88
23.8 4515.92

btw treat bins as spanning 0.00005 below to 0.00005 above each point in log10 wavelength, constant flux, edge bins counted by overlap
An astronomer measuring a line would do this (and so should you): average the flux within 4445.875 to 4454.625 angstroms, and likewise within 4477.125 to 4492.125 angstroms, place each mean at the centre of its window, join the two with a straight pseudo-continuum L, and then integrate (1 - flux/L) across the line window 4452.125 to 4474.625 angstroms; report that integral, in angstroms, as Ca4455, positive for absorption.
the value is 2.23 angstroms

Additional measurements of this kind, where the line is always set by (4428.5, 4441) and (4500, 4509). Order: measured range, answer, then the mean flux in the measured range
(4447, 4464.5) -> 1.8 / 17.7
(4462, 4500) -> 0.5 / 21.2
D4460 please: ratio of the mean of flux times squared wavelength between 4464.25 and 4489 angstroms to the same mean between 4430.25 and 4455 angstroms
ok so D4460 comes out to 1.18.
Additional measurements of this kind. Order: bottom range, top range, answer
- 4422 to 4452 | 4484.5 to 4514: 1.24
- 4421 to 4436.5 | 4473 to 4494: 1.27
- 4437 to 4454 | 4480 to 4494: 1.11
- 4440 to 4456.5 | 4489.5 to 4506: 1.19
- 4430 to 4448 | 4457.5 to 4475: 1.06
